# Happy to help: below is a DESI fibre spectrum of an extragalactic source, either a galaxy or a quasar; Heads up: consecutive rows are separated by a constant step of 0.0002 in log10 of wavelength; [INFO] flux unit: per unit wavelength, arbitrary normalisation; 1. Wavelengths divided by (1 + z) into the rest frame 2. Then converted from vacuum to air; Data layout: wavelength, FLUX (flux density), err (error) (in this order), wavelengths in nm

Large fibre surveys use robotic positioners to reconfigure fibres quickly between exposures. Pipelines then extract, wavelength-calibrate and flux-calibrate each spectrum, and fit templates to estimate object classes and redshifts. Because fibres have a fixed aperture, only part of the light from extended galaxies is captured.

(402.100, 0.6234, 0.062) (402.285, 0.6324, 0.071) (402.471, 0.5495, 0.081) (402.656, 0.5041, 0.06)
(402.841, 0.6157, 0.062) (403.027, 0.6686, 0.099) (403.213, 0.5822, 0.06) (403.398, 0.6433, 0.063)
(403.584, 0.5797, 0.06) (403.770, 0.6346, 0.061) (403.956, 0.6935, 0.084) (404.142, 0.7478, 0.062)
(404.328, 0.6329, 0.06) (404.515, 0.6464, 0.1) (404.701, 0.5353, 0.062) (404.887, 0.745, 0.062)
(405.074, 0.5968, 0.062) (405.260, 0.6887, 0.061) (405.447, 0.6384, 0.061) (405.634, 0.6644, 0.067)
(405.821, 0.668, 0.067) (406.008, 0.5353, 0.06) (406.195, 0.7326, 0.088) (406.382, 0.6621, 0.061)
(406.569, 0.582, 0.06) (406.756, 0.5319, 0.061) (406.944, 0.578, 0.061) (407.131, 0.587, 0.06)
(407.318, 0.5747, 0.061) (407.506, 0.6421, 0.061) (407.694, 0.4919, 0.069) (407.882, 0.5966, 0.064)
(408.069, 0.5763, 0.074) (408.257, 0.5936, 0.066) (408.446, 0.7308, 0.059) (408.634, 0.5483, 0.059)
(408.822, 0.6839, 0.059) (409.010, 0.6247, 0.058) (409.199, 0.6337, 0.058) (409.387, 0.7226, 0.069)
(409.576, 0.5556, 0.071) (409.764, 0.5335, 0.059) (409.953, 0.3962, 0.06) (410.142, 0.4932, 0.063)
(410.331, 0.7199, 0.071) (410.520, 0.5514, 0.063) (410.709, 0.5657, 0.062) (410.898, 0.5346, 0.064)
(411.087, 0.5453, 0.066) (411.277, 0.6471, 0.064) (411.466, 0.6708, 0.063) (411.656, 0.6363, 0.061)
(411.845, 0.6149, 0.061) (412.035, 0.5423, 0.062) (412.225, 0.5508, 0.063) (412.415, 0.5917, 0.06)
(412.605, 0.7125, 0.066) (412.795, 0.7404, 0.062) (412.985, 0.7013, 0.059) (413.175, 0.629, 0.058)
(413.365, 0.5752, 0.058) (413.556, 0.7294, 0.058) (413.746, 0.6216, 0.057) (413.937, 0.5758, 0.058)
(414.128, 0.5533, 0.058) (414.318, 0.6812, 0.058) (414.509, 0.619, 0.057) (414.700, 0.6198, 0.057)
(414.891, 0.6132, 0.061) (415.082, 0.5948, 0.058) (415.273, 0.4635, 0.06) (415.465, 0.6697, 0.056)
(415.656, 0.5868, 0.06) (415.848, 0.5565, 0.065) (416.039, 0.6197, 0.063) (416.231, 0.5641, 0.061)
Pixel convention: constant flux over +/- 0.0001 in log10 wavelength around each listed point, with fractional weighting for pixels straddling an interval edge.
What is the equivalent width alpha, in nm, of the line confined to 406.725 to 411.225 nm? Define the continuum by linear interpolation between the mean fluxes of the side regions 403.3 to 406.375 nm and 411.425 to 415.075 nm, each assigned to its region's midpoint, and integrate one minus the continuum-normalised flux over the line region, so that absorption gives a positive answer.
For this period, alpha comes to 0.38 nm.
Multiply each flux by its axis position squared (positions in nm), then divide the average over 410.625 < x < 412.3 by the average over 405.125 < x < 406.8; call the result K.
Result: 0.95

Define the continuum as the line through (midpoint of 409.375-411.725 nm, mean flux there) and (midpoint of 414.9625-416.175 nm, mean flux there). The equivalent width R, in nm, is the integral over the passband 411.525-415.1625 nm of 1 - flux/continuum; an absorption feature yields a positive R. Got -0.298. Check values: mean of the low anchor 0.577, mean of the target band 0.627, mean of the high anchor 0.582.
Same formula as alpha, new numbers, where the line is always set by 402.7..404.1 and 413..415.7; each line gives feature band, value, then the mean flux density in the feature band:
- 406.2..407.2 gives 0.04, 0.601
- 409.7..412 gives 0.16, 0.575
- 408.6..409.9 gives 0.02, 0.611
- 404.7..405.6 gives -0.04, 0.653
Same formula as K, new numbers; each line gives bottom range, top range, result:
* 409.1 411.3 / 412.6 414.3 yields 1.15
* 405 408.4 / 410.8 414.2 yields 1.05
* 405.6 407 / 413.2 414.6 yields 1.05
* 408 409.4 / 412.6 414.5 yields 1.04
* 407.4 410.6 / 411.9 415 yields 1.08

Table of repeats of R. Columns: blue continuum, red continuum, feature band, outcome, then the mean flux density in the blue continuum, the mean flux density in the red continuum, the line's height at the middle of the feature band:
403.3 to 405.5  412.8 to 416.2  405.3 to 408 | 0.14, 0.649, 0.615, 0.641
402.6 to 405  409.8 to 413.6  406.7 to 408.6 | 0.09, 0.635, 0.605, 0.62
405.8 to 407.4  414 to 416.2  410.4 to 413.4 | -0.08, 0.603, 0.597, 0.599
